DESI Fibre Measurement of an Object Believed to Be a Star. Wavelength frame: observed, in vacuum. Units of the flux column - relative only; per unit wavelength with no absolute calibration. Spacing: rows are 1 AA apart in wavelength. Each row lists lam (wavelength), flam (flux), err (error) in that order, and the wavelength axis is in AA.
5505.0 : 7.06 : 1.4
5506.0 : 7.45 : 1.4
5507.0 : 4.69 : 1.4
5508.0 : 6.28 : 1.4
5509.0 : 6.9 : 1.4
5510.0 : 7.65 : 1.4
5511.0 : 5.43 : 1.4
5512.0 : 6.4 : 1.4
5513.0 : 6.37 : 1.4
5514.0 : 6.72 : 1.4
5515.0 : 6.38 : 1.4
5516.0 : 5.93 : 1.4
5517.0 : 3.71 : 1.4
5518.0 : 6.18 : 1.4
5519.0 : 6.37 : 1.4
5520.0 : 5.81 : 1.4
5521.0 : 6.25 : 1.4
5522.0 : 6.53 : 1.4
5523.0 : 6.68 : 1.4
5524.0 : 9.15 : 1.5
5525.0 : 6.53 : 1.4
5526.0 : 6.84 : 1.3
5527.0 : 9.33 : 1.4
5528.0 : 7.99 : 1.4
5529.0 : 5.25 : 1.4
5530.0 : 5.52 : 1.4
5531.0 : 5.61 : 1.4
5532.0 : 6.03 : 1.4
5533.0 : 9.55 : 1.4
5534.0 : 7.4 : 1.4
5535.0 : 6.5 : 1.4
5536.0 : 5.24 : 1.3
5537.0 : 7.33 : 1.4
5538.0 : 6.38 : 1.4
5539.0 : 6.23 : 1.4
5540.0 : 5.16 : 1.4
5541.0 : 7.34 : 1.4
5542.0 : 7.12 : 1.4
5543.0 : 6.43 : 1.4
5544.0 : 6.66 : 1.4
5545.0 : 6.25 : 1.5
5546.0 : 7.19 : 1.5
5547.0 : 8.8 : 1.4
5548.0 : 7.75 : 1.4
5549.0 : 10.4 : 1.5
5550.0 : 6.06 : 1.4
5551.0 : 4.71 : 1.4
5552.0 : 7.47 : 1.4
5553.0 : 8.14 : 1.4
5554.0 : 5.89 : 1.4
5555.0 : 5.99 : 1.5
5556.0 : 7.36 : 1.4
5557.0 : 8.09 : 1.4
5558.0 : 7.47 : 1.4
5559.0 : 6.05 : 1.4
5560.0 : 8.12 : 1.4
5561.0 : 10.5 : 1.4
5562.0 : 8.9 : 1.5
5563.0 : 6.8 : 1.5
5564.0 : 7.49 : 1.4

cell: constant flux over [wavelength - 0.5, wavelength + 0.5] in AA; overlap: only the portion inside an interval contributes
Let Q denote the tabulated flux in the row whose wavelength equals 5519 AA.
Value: 6.37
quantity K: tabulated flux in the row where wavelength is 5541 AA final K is 7.34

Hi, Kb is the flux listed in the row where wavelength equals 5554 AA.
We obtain 5.89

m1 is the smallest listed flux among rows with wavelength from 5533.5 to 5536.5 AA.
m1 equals 5.24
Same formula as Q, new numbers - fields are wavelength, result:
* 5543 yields 6.43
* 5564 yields 7.49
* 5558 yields 7.47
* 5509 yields 6.9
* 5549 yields 10.4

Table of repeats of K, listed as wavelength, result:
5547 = 8.8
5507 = 4.69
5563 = 6.8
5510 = 7.65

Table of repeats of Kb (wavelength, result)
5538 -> 6.38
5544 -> 6.66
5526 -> 6.84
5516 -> 5.93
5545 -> 6.25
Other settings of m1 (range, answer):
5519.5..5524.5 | 5.81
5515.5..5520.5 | 3.71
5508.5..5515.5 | 5.43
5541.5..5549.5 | 6.25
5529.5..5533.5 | 5.52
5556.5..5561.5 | 6.05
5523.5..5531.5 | 5.25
